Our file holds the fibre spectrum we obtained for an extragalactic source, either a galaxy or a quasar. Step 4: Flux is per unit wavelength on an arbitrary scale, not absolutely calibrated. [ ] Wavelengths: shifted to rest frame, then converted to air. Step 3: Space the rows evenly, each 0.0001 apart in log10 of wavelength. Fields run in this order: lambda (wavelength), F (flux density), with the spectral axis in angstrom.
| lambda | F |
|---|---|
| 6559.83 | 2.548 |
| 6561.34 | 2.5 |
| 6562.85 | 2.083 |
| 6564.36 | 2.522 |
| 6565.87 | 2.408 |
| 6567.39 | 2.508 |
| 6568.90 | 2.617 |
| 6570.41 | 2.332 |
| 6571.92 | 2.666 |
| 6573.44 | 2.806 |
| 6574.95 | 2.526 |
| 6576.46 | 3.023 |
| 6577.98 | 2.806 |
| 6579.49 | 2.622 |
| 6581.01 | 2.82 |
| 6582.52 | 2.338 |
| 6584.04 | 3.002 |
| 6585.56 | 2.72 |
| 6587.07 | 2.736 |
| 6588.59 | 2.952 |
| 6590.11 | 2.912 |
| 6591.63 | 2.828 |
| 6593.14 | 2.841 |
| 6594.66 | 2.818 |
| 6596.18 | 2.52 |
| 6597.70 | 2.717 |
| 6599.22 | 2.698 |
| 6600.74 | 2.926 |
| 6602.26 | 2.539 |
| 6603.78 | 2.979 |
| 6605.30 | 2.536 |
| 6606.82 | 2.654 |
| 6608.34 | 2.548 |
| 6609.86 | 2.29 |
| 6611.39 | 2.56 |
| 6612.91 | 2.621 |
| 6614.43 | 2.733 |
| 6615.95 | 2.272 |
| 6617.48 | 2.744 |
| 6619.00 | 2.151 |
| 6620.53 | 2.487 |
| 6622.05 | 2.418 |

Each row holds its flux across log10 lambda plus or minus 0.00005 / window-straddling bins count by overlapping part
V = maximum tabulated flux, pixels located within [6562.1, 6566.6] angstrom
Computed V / 2.522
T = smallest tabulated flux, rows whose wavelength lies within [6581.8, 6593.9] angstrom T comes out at 2.338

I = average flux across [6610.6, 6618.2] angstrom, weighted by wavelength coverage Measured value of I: 2.58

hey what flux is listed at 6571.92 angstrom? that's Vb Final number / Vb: 2.666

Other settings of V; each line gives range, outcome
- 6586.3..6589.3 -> 2.952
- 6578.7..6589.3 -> 3.002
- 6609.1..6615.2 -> 2.733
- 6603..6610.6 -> 2.979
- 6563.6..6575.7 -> 2.806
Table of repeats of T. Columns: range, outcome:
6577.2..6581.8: 2.622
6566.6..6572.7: 2.332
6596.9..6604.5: 2.539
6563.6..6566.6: 2.408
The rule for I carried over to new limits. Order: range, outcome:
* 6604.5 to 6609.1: 2.59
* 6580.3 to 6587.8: 2.72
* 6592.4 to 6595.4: 2.83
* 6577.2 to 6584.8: 2.72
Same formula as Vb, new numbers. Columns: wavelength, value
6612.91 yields 2.621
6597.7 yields 2.717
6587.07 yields 2.736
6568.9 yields 2.617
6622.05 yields 2.418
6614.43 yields 2.733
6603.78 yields 2.979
